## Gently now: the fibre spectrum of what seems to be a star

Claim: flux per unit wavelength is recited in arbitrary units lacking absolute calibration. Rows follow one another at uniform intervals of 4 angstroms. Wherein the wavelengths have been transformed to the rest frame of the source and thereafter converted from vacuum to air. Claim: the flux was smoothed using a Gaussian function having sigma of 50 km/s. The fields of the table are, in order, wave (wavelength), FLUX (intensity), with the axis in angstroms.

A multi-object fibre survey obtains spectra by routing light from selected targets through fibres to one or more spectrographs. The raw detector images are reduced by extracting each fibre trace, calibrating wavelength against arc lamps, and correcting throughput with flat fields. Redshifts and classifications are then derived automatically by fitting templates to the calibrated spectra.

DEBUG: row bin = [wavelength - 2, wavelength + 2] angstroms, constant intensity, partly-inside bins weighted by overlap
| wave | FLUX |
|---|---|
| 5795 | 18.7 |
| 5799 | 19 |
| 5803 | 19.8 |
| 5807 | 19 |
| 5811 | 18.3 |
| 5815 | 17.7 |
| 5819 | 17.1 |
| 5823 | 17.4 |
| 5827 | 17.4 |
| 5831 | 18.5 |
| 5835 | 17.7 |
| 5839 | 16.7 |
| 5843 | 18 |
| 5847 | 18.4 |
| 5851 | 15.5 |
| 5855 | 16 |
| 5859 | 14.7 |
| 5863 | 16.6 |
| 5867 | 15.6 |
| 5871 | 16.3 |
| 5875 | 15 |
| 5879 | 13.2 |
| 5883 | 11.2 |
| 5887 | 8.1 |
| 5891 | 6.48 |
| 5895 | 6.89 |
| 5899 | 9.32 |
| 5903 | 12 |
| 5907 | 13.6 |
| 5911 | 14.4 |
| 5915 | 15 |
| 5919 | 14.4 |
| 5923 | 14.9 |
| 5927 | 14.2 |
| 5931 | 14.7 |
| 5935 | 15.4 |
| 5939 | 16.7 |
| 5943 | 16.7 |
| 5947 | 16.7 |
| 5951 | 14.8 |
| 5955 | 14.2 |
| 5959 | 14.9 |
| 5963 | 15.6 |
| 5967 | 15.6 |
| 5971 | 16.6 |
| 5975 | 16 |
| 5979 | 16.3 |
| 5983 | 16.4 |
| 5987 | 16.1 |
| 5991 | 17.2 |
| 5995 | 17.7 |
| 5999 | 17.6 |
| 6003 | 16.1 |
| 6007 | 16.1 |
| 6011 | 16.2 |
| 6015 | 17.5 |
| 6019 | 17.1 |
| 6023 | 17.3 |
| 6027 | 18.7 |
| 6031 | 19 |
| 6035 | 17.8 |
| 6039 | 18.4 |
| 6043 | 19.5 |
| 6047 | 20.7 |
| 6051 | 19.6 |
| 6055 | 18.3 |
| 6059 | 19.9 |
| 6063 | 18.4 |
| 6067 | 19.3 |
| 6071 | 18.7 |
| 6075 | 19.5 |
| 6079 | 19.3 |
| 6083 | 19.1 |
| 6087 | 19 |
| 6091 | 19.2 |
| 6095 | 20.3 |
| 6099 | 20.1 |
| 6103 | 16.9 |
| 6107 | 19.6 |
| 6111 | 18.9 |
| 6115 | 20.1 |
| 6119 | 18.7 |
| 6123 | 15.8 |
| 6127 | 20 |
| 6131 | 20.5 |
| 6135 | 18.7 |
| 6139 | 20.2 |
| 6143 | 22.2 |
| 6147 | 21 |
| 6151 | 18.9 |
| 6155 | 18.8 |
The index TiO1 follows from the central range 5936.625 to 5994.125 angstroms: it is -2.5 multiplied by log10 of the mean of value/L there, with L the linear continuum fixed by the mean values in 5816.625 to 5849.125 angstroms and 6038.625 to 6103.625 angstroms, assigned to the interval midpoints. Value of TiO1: 0.159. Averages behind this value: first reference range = 17.6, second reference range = 19.3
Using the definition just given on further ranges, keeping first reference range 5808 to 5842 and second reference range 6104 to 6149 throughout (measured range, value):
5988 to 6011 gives 0.12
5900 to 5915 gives 0.34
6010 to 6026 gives 0.10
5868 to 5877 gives 0.15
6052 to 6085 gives 0.01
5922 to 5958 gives 0.19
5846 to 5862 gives 0.12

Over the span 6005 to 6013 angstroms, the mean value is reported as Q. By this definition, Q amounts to 16.1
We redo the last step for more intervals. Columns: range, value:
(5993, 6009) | 16.9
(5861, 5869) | 16.1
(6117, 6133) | 18.8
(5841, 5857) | 17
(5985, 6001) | 17.1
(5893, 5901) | 8.11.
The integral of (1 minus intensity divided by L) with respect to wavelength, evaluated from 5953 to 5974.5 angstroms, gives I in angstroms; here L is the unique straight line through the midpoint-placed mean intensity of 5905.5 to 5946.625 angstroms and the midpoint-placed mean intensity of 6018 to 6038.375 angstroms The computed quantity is 1.0 angstroms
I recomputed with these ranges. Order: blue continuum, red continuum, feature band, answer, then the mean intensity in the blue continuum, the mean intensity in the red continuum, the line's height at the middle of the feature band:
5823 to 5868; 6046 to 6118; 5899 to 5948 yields 8.4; 16.9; 19.2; 17.7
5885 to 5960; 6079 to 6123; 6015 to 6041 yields -2.0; 13.3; 19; 16.7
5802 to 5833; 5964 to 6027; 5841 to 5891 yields 9.0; 18.1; 16.7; 17.7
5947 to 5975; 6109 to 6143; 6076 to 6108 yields -1.2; 15.4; 19.3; 18.5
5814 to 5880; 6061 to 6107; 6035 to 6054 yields -0.6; 16.6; 19.1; 18.7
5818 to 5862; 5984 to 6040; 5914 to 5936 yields 3.1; 17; 17.3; 17.2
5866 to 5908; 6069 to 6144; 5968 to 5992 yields -2.6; 11.5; 19.3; 14.8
